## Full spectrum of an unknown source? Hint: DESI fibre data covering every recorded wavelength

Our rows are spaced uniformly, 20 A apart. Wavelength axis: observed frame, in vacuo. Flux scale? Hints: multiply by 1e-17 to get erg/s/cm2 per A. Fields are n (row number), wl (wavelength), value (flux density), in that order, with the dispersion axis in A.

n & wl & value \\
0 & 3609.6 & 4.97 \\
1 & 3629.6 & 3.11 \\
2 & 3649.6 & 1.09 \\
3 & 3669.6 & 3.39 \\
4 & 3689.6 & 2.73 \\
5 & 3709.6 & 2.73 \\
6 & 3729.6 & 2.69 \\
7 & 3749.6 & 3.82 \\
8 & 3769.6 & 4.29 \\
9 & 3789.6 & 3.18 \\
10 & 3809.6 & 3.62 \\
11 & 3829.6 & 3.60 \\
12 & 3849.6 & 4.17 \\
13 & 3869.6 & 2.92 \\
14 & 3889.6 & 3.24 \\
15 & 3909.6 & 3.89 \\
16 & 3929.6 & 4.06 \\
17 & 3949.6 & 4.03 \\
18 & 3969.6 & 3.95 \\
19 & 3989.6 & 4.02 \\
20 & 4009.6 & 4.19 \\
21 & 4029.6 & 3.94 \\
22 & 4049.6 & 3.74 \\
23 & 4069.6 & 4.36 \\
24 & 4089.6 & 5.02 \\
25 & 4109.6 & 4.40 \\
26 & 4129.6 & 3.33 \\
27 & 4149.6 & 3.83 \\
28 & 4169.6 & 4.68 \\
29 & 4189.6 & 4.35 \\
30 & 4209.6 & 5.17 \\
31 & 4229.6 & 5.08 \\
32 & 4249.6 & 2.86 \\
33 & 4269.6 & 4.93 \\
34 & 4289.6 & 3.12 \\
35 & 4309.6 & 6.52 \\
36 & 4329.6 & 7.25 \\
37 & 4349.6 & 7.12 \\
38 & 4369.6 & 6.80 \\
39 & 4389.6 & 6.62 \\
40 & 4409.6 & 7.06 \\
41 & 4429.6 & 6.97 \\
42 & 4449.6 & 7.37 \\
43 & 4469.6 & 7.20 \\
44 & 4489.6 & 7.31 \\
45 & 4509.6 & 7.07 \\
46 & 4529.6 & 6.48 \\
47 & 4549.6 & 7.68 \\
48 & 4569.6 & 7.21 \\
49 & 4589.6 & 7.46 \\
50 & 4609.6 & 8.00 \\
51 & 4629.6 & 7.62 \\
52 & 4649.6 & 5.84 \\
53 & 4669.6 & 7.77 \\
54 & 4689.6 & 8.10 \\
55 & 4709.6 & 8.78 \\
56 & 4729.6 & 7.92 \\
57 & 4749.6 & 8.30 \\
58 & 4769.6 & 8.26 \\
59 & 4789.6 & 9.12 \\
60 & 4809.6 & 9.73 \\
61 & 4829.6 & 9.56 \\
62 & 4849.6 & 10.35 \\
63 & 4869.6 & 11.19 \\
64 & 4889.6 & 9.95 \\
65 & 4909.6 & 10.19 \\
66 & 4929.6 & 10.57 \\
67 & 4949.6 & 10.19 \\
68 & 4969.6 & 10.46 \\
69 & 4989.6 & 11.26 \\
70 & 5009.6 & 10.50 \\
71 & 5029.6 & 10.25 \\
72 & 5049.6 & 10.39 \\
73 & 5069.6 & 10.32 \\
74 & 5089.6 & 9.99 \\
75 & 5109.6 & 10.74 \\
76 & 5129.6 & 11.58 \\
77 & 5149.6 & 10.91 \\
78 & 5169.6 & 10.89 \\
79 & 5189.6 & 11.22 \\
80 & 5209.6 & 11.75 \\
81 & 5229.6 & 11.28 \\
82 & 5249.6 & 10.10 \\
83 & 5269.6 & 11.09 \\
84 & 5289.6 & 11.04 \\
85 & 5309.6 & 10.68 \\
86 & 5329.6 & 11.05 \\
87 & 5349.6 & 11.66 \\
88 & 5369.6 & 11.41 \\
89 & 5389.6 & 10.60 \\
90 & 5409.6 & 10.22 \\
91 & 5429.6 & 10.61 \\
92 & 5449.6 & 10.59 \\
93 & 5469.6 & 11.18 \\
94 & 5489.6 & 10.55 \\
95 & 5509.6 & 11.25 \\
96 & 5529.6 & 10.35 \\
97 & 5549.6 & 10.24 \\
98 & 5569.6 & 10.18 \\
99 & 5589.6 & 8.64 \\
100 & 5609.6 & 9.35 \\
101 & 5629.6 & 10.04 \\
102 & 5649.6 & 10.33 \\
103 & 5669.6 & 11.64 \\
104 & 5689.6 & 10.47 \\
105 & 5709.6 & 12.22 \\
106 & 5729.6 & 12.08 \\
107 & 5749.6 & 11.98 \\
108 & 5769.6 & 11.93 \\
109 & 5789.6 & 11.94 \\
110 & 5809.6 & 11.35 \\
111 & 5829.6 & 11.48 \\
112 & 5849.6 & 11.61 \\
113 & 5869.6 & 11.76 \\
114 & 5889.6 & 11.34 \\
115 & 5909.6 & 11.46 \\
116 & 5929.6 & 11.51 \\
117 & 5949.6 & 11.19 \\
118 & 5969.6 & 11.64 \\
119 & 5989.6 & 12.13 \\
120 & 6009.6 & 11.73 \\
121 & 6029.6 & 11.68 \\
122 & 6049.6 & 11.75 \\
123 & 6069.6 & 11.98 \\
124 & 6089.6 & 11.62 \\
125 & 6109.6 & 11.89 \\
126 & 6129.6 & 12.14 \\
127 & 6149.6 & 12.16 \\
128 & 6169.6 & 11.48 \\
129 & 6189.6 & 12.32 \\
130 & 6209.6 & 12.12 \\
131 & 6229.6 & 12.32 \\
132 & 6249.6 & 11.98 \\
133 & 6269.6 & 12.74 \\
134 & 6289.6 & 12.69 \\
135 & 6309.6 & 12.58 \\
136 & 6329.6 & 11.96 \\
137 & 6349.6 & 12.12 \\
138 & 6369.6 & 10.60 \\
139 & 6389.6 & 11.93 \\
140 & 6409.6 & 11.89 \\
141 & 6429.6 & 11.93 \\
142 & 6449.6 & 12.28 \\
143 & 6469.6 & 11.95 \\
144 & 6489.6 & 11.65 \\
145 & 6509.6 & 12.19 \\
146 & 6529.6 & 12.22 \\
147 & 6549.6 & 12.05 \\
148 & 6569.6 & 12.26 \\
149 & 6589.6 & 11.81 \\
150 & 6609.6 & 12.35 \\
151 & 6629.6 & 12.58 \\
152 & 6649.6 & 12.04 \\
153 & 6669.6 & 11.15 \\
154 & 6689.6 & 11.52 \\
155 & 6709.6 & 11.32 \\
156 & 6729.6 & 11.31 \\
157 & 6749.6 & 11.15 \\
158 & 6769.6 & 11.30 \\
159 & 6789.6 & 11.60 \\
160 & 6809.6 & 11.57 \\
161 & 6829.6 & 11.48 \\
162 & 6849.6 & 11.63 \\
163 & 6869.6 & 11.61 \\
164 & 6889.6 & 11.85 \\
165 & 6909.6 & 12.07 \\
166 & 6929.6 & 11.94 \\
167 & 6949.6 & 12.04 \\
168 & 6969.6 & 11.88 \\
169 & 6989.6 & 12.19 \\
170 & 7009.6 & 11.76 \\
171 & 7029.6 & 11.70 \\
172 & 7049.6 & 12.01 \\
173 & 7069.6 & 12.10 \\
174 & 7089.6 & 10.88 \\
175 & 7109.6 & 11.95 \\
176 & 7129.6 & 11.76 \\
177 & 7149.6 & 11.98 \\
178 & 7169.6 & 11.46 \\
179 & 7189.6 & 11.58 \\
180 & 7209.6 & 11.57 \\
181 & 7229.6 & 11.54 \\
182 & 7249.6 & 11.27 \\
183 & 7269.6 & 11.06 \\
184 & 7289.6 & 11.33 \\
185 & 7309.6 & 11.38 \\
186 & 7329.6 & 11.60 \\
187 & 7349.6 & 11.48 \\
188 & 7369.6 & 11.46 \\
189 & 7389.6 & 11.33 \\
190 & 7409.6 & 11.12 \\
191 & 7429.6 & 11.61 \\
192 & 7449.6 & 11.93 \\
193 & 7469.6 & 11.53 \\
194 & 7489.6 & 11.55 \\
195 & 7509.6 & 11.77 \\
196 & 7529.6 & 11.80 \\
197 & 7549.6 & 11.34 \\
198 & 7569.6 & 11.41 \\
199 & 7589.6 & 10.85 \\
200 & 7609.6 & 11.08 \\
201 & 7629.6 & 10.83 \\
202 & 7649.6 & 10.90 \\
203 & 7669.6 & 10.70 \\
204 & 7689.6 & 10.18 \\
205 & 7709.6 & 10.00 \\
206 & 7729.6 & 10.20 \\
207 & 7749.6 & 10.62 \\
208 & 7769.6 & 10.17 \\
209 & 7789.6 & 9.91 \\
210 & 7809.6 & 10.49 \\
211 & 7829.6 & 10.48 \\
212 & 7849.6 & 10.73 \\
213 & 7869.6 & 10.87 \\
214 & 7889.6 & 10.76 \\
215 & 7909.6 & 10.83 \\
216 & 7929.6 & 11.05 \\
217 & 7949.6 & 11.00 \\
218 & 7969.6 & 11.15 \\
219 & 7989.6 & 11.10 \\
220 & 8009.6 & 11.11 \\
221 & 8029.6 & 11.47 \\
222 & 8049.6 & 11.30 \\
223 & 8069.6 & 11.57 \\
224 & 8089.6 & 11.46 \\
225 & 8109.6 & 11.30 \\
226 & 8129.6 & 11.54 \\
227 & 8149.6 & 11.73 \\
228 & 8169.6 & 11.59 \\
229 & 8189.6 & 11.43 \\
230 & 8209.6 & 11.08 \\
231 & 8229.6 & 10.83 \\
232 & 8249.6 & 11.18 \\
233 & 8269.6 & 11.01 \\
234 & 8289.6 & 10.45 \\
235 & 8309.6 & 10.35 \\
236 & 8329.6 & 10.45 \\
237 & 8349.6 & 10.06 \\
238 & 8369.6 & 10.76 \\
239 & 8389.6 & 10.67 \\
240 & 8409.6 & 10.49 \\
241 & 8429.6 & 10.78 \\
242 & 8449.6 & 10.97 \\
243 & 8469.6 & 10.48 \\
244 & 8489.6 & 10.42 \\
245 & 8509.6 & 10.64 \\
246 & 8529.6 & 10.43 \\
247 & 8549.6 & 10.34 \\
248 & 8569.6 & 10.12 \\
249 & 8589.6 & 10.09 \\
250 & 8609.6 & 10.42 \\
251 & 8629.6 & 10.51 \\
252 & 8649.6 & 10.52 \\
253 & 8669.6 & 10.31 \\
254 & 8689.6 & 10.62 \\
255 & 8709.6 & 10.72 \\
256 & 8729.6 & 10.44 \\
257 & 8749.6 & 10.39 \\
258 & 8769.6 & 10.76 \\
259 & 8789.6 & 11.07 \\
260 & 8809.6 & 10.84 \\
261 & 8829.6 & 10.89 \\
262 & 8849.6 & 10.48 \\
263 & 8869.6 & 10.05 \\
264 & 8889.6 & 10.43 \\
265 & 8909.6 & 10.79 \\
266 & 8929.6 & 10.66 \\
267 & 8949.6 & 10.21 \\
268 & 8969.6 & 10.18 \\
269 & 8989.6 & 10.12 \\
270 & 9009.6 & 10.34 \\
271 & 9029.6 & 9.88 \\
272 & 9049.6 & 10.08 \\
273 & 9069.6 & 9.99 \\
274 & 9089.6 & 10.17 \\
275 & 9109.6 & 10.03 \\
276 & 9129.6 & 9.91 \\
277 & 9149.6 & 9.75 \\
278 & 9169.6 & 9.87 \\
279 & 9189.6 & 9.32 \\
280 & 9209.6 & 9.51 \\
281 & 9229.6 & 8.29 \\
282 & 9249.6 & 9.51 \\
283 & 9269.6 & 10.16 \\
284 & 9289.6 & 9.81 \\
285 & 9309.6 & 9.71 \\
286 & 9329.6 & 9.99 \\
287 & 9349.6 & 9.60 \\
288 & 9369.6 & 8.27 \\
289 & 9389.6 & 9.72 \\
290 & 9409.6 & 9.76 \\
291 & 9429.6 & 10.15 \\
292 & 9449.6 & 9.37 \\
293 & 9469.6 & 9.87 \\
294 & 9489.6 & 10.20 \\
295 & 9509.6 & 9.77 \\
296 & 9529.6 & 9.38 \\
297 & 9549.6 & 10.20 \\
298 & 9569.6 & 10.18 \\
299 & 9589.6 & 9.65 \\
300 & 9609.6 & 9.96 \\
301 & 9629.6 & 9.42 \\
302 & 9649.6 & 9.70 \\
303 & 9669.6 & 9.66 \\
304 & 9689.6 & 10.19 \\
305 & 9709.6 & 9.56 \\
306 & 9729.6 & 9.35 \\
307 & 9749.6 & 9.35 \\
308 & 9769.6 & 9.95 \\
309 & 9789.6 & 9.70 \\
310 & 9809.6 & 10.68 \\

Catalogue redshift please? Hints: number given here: 0.08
